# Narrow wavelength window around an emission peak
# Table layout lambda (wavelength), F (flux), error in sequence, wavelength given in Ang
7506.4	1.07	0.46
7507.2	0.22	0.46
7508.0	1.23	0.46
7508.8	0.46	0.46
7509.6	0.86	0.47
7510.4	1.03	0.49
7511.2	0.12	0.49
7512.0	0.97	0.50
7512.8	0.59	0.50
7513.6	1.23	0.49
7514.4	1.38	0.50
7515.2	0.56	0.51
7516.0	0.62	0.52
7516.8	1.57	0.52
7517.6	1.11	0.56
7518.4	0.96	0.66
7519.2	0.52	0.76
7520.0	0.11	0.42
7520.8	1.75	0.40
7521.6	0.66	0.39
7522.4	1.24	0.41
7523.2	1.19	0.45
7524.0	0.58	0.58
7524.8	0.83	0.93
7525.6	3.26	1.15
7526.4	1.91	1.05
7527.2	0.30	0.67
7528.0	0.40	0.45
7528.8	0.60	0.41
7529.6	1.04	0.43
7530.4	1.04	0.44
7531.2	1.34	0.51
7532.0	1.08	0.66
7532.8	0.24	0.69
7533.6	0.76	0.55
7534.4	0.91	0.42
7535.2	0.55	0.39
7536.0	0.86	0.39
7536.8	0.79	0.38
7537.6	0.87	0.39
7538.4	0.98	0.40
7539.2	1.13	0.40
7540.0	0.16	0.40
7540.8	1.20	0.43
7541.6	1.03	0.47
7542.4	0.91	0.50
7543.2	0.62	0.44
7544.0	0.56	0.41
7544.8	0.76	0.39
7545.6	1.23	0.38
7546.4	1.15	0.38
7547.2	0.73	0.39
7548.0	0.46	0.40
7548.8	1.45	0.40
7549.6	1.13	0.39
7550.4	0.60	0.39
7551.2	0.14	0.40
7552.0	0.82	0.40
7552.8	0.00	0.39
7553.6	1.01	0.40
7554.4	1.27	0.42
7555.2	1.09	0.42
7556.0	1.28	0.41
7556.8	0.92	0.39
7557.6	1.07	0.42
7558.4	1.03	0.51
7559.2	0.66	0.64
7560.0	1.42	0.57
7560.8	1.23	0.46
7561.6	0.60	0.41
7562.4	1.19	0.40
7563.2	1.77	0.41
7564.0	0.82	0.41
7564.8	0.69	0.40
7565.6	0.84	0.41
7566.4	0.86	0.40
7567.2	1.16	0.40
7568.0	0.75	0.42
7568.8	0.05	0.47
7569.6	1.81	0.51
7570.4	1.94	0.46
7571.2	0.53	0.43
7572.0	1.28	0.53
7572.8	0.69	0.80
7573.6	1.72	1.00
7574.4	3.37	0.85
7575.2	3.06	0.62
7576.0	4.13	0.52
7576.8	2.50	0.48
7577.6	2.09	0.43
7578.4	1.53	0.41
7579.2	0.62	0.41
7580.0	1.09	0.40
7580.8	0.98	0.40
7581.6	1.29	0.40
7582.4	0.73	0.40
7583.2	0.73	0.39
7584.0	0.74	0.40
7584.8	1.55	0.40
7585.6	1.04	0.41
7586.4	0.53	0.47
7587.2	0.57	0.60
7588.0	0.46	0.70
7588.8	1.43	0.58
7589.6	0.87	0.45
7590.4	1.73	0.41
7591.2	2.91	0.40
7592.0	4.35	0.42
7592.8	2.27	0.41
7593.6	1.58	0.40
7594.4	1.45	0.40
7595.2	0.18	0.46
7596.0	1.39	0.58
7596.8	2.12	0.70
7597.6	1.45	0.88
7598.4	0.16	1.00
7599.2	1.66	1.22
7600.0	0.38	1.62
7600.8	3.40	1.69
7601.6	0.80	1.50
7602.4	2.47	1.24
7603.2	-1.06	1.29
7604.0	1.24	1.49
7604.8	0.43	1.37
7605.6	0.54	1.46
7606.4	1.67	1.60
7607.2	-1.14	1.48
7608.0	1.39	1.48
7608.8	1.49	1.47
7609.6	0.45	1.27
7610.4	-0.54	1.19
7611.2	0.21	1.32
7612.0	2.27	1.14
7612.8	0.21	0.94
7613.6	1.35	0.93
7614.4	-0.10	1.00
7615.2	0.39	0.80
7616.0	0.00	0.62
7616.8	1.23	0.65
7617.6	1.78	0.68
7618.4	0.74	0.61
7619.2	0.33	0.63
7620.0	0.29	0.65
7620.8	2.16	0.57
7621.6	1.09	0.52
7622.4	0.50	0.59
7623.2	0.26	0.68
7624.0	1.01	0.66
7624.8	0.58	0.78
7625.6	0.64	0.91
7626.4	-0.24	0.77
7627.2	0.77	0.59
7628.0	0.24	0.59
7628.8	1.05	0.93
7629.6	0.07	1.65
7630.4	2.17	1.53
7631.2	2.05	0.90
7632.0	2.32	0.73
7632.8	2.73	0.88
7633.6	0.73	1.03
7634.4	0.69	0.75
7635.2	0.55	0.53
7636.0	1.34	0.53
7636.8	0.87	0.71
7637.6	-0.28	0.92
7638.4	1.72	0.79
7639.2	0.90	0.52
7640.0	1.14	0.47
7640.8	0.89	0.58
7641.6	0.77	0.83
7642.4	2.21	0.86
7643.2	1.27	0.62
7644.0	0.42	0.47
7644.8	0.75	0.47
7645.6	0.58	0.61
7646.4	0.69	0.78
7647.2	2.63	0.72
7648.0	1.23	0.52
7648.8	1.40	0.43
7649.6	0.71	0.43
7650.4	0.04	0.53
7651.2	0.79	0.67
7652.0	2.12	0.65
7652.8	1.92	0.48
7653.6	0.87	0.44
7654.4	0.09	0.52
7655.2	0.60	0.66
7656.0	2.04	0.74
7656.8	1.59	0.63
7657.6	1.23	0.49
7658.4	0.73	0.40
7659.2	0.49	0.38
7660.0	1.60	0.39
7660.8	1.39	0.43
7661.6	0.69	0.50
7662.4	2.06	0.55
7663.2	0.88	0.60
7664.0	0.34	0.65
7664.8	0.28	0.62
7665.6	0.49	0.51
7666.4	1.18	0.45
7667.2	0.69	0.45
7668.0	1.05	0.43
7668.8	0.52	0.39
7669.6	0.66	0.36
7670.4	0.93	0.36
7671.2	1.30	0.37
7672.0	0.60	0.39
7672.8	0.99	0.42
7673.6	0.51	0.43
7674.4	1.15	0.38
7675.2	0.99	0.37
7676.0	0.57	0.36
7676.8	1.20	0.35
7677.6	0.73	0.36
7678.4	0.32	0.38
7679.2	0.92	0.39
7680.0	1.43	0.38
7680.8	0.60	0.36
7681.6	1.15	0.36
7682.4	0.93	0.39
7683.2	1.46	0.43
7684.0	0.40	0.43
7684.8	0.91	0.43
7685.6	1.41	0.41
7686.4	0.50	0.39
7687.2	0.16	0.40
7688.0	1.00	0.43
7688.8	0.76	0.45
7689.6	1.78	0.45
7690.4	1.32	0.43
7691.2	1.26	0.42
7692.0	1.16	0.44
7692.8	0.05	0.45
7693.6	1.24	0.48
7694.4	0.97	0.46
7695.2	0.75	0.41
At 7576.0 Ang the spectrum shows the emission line [S II] 6716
